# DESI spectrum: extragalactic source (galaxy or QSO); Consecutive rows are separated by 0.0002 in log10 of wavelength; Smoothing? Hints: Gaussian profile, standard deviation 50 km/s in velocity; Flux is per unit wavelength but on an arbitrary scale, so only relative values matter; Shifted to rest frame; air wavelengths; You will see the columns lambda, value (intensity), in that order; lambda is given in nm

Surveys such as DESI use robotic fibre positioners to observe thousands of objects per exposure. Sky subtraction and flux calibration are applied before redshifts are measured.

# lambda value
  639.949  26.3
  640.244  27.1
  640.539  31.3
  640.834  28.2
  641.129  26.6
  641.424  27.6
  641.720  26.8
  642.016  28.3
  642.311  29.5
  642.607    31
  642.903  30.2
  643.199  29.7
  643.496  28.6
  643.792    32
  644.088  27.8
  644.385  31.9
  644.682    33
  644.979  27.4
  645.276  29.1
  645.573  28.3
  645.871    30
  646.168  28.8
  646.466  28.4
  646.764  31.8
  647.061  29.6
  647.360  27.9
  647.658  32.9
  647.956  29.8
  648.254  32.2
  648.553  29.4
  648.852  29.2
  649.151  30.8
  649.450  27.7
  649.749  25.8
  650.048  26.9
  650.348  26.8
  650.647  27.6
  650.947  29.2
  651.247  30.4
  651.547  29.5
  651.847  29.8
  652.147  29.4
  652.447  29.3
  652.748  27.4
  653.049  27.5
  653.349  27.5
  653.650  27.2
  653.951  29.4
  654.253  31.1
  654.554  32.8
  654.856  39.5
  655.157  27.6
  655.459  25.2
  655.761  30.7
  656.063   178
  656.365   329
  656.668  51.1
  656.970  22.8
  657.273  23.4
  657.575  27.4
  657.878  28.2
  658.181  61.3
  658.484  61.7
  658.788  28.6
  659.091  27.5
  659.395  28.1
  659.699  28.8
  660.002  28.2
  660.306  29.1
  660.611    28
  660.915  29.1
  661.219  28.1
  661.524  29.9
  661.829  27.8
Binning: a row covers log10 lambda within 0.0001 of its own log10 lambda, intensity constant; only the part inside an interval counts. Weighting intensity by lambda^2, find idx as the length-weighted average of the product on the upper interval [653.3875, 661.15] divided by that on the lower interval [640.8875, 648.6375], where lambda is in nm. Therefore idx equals 1.74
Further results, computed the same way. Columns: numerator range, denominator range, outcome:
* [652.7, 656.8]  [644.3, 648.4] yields 2.20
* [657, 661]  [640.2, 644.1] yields 1.19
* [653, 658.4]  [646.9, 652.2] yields 2.00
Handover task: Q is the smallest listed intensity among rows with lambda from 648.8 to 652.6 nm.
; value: 25.8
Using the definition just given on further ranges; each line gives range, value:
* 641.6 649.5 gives 26.8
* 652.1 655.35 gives 27.2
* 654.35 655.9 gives 25.2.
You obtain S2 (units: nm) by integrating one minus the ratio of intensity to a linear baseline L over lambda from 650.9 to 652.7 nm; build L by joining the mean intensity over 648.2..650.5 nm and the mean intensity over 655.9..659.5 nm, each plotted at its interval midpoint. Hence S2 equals 0.511 nm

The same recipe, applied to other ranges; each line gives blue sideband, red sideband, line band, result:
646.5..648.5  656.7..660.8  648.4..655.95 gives 0.414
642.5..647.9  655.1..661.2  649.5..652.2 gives 0.818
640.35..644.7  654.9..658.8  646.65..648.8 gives 0.658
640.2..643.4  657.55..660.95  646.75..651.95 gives 0.319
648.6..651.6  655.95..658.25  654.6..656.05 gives 0.589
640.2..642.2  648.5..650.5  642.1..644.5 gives -0.168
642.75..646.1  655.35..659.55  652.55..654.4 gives 0.898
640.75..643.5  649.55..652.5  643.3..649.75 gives -0.269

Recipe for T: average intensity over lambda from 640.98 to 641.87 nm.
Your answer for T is 27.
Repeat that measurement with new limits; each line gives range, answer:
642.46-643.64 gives 29.9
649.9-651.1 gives 27.6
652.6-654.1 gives 27.8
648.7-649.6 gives 29.2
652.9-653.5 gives 27.5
